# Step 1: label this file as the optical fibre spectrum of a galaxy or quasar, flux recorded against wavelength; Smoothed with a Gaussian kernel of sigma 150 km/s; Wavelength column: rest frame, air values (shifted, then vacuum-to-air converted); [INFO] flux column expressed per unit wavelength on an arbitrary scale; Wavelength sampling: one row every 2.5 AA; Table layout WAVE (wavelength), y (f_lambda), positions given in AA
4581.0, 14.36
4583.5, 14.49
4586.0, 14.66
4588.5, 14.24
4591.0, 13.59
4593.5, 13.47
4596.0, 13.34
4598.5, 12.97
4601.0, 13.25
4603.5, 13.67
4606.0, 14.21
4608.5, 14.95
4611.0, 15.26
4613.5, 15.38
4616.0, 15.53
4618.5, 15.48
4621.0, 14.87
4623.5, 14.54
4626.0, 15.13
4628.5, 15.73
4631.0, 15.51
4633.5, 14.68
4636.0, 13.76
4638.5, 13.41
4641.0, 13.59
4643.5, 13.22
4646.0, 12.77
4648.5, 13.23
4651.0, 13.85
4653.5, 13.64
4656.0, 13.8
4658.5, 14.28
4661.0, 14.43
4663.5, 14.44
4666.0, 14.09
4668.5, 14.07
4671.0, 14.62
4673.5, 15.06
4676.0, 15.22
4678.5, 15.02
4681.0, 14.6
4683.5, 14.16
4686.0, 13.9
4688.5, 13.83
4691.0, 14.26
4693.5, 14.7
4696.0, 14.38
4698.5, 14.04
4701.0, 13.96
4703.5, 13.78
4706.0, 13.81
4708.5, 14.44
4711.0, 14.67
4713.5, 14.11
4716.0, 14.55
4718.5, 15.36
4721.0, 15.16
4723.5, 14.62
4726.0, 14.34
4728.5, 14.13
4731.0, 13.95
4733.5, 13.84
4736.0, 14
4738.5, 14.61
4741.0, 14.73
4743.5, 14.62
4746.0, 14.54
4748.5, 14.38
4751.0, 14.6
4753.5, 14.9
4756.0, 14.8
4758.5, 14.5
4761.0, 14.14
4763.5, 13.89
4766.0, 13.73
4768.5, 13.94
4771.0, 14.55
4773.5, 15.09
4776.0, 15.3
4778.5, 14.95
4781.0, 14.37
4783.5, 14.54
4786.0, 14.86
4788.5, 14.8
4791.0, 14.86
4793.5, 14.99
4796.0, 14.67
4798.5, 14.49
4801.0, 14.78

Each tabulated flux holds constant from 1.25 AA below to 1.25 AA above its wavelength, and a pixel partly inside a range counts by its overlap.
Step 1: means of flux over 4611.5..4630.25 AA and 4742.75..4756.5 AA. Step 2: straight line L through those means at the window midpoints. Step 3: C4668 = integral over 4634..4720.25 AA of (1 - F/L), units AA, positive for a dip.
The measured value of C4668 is 4.69 AA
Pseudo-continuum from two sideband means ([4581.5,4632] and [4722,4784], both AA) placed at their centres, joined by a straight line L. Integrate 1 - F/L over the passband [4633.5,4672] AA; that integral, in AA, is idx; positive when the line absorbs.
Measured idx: 1.73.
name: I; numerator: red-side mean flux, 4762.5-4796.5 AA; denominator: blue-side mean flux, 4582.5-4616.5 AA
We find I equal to 1.0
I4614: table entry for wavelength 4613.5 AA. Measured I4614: 15.38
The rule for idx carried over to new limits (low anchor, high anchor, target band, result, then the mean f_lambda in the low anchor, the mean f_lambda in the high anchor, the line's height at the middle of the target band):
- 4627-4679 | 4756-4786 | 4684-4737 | 0.2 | 14.2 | 14.5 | 14.3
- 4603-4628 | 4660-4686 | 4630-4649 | 1.3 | 15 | 14.5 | 14.8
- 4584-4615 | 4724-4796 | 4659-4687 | -0.4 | 14.1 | 14.5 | 14.3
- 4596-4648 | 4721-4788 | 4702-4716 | 0.2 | 14.4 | 14.5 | 14.4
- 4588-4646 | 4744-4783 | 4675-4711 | 0.3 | 14.3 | 14.5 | 14.4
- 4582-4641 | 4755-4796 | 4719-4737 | 0.2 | 14.4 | 14.6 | 14.5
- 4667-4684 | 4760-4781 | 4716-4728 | -0.2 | 14.7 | 14.4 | 14.6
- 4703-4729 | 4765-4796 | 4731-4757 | 0.2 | 14.5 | 14.7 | 14.6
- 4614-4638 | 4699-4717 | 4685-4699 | 0.1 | 15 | 14.2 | 14.3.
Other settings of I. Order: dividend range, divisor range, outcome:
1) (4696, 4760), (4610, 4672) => 1.00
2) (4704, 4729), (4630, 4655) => 1.06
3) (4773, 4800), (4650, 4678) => 1.03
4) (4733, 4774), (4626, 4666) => 1.02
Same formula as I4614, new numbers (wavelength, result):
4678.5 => 15.02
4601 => 13.25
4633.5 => 14.68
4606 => 14.21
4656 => 13.8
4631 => 15.51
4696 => 14.38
